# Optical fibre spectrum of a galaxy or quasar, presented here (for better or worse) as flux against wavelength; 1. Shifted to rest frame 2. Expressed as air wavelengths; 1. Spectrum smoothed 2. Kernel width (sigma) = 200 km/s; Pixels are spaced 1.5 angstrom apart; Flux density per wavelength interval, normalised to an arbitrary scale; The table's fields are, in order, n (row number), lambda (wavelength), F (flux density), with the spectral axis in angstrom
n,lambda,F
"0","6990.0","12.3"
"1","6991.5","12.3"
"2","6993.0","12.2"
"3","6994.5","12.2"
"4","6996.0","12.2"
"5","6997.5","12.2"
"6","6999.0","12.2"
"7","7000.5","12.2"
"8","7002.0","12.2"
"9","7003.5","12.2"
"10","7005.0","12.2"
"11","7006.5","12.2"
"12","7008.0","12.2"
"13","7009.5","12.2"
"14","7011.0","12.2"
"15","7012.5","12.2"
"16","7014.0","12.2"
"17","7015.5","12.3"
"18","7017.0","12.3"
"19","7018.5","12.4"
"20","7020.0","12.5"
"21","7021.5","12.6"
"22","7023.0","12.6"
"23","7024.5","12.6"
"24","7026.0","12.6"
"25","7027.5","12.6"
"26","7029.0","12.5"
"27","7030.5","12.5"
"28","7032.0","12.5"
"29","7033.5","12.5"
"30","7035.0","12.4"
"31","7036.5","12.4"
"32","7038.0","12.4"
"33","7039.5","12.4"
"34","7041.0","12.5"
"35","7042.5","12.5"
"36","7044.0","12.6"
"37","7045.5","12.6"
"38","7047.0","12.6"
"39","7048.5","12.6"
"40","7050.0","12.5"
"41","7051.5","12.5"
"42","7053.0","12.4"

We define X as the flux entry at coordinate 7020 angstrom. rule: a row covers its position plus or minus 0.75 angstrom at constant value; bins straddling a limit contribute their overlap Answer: 12.5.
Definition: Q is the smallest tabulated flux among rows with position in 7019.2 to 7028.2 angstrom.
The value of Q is 12.5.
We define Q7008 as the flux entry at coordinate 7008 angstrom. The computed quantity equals 12.2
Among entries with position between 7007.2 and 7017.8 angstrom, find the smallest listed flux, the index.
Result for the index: 12.2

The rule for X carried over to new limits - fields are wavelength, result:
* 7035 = 12.4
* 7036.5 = 12.4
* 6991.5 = 12.3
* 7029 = 12.5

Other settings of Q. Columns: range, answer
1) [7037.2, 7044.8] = 12.4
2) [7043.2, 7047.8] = 12.6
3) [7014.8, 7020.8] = 12.3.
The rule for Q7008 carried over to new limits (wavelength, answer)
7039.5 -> 12.4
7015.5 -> 12.3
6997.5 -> 12.2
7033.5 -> 12.5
